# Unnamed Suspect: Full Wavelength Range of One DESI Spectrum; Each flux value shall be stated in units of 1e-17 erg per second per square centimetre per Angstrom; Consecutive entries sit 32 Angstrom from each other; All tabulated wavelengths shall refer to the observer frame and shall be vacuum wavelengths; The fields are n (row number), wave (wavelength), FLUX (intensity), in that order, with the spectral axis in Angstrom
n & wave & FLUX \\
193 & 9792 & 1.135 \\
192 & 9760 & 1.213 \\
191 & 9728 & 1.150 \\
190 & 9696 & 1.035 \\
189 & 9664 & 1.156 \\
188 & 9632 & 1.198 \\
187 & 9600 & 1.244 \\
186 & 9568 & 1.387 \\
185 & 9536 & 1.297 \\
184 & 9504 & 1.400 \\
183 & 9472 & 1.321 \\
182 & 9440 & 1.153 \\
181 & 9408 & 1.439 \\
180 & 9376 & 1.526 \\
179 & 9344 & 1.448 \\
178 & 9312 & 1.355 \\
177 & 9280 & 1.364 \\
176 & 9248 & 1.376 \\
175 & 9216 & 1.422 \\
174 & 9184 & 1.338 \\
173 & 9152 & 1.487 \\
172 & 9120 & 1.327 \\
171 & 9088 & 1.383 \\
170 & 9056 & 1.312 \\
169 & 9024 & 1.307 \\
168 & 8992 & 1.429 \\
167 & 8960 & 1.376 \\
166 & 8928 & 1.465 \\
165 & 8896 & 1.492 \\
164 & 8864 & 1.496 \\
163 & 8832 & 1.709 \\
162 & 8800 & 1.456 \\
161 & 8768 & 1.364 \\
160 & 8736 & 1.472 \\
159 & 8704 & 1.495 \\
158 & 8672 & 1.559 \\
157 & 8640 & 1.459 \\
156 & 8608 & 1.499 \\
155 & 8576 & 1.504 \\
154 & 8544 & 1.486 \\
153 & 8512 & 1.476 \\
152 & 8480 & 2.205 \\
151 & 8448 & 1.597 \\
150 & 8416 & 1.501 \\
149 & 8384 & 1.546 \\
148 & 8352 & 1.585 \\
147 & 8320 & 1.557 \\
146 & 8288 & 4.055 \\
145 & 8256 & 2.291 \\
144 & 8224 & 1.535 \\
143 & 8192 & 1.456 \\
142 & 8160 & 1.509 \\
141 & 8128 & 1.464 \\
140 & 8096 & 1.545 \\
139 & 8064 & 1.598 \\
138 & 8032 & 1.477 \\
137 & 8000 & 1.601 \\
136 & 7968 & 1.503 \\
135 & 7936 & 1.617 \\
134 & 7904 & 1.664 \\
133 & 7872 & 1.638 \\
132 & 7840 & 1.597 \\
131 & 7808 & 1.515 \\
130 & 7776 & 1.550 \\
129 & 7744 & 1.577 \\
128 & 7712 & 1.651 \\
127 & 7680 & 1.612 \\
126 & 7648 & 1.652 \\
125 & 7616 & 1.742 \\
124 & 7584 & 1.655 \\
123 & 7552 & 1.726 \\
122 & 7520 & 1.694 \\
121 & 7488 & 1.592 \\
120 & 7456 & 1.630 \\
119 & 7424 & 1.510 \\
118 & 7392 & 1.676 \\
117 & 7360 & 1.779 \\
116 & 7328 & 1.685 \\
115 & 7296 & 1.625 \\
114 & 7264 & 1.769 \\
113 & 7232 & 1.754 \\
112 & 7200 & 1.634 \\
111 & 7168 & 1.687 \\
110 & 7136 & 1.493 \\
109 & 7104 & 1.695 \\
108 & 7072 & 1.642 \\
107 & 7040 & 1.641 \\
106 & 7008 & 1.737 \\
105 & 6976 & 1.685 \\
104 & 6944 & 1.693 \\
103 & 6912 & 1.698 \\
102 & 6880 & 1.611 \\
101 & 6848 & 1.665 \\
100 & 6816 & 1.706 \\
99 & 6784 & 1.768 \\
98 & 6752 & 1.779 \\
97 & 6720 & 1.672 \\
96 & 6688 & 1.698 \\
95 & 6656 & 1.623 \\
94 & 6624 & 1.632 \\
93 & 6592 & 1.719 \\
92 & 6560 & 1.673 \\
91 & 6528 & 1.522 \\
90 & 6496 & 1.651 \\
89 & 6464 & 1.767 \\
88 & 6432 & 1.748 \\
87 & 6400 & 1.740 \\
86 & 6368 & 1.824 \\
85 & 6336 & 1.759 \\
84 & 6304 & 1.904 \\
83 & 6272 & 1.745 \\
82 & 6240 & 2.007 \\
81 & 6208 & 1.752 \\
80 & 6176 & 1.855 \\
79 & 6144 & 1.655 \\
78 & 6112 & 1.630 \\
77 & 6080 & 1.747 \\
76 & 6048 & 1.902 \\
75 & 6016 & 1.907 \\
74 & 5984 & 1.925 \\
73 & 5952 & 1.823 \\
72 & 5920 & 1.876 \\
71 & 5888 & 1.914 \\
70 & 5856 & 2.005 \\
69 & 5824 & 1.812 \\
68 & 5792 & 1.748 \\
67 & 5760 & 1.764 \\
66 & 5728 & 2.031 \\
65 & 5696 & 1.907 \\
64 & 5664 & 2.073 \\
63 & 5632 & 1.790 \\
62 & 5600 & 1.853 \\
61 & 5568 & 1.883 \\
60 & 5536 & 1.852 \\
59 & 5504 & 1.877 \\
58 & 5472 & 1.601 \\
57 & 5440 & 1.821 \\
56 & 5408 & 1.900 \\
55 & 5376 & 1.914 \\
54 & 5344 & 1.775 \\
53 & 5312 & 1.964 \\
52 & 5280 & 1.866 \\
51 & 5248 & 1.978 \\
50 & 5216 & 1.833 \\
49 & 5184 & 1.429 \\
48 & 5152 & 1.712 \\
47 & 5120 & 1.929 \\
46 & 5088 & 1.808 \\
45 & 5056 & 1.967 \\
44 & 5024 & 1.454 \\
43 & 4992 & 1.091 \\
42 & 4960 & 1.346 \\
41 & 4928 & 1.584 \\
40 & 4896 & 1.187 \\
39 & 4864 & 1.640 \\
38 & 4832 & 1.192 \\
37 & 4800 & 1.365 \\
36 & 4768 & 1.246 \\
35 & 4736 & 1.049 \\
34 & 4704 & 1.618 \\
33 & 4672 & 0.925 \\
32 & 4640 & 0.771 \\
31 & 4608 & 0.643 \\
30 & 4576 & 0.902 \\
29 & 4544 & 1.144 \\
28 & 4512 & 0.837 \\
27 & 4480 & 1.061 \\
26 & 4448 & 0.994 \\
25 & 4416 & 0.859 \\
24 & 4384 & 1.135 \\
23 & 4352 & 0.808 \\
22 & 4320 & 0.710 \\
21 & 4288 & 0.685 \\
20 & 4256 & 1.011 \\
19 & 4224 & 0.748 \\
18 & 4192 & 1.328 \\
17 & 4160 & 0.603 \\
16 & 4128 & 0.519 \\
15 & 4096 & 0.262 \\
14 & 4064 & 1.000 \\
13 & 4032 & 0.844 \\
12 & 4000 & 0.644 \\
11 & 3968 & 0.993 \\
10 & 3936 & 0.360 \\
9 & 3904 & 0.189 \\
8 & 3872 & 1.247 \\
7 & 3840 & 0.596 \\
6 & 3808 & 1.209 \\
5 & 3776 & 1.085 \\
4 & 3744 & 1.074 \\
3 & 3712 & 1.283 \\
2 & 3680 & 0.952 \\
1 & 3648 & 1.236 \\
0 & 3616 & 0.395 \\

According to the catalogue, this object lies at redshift 0.260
